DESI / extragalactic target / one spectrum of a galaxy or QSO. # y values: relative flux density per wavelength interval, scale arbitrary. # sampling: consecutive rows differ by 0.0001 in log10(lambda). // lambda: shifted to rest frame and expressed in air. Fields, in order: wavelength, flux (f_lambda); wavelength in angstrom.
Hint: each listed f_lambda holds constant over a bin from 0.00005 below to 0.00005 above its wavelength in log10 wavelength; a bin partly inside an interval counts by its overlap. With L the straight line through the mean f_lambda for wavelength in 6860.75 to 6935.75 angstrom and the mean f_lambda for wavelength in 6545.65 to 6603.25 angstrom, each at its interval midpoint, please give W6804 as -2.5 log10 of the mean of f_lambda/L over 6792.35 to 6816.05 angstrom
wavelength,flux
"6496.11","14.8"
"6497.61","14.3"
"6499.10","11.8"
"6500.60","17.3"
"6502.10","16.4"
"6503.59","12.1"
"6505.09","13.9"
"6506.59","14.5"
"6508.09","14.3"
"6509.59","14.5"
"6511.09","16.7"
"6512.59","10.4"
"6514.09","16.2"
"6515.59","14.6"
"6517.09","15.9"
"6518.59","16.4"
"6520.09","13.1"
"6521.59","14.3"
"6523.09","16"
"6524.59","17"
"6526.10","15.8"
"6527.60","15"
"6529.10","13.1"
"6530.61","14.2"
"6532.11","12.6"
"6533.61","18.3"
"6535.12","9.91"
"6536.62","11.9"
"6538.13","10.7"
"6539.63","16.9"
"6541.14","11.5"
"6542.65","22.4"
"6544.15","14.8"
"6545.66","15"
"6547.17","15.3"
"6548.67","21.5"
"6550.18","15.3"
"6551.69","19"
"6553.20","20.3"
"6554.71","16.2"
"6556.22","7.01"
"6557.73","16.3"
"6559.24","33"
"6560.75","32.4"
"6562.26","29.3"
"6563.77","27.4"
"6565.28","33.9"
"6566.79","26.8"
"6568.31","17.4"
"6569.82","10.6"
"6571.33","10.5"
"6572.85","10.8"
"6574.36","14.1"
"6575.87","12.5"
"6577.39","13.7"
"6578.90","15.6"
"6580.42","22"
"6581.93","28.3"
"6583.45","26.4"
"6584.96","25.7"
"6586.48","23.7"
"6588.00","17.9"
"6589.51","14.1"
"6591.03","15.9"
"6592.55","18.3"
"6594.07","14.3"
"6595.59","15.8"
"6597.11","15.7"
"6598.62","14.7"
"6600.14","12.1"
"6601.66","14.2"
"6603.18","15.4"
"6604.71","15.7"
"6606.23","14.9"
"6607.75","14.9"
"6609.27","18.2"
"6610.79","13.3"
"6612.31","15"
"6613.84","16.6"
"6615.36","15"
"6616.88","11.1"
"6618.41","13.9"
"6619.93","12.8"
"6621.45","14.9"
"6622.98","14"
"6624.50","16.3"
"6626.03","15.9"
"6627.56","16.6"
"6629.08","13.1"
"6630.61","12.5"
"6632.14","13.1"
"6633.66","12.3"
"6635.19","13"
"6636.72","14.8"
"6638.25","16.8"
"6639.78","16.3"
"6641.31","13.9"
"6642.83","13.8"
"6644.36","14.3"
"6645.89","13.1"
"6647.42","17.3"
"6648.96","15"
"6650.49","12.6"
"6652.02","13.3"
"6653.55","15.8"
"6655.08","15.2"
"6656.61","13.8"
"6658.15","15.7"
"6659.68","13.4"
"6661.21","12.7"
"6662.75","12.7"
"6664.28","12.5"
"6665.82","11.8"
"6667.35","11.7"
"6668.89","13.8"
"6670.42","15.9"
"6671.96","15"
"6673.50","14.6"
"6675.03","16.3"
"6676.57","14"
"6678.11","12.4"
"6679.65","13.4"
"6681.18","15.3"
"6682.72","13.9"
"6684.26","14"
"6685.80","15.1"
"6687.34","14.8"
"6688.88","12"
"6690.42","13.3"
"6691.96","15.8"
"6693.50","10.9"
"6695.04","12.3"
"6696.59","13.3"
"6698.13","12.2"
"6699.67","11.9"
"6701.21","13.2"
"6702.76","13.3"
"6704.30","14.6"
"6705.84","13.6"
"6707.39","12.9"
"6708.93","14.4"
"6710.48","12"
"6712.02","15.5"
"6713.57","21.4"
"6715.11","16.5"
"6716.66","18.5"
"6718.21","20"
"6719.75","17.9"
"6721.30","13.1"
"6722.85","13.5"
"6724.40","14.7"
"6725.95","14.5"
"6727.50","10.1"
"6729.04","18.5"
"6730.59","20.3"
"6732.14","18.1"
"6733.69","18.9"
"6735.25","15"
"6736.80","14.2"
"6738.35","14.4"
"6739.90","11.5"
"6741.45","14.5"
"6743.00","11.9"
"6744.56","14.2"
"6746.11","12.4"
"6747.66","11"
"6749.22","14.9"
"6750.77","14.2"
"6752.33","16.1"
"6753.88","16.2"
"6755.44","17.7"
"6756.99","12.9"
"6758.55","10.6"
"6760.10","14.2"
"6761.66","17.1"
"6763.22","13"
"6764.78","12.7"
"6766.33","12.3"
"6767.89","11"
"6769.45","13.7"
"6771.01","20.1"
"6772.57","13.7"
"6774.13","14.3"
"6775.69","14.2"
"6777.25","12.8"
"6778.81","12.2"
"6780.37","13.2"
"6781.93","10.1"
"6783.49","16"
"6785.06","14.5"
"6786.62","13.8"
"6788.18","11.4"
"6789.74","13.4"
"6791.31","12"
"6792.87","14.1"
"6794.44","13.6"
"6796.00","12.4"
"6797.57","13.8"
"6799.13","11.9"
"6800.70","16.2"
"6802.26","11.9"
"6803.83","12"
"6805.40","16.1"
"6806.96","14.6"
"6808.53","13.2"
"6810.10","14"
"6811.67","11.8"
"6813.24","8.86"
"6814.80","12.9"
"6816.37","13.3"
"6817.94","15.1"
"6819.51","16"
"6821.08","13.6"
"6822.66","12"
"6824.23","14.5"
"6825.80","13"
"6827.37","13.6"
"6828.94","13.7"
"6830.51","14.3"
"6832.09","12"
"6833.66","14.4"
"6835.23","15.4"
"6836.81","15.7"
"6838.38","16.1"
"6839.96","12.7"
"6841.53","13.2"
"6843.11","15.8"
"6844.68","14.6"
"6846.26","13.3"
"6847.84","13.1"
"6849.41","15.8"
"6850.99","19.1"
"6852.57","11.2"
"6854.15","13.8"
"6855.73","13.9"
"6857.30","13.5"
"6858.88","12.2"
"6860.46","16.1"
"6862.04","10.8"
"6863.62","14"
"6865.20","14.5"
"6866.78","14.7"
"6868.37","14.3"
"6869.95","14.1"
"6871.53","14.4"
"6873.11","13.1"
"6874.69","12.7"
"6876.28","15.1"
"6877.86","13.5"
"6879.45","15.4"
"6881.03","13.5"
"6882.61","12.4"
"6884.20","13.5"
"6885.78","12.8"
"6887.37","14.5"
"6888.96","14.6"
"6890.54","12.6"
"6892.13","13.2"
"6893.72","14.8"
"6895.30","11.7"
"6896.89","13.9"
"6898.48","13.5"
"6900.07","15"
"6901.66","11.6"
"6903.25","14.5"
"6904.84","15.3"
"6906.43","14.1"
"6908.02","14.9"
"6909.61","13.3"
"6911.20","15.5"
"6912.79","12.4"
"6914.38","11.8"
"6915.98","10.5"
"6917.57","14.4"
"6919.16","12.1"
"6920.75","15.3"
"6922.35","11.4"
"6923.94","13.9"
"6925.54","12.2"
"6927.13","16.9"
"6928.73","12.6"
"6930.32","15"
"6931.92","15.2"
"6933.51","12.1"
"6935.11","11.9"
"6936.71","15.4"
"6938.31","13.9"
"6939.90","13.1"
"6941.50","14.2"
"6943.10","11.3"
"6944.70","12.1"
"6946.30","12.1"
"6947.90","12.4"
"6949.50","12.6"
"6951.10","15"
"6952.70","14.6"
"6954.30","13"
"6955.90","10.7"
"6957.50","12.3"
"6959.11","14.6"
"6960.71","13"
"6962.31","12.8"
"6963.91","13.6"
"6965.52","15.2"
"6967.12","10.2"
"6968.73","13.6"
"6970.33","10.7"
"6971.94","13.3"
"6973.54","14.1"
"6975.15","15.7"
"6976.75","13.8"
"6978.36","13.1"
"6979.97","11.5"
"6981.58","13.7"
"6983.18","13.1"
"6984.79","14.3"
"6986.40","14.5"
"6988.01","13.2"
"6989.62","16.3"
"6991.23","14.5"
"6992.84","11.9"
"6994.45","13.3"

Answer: 0.15 mag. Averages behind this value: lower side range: 18.8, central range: 13.2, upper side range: 13.6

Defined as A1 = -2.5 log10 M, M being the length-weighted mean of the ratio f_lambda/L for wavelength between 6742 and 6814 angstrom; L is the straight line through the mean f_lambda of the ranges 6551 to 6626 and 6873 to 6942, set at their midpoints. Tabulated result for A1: 0.13 mag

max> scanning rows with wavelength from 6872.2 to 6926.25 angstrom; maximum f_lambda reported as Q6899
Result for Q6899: 15.5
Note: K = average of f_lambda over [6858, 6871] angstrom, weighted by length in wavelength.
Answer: 13.8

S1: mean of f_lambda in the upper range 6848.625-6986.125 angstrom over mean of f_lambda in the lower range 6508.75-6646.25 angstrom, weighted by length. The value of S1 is 0.83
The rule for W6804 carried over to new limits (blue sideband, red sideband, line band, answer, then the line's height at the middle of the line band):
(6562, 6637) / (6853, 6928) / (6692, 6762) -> 0.05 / 15.3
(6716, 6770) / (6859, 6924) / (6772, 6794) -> 0.09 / 14.4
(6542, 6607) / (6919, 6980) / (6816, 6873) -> 0.05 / 14.7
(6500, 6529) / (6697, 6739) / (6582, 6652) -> -0.03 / 15.1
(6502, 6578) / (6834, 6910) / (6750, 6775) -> 0.04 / 14.8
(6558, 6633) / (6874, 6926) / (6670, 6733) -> 0.10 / 16.1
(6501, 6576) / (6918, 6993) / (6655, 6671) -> 0.16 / 15.6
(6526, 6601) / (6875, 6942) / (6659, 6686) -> 0.19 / 16.4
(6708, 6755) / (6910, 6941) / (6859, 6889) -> 0.01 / 13.9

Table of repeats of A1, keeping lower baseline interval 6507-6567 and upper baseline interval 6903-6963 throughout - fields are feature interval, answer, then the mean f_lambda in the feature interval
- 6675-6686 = 0.13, 14.1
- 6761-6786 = 0.09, 13.8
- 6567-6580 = 0.21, 13.9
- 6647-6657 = 0.11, 14.7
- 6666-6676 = 0.11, 14.4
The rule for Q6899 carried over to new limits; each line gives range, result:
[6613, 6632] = 16.6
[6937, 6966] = 15.2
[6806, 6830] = 16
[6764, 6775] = 20.1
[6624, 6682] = 17.3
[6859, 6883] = 16.1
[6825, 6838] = 15.7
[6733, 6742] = 18.9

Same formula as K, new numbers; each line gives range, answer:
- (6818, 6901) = 14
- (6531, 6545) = 14.3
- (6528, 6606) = 17.6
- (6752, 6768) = 14.1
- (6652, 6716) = 14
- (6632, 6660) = 14.4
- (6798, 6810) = 13.7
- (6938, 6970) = 13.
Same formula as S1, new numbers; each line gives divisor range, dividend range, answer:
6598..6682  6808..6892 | 0.97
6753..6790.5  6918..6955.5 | 0.97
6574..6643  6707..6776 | 0.94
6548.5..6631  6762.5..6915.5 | 0.78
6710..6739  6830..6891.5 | 0.86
